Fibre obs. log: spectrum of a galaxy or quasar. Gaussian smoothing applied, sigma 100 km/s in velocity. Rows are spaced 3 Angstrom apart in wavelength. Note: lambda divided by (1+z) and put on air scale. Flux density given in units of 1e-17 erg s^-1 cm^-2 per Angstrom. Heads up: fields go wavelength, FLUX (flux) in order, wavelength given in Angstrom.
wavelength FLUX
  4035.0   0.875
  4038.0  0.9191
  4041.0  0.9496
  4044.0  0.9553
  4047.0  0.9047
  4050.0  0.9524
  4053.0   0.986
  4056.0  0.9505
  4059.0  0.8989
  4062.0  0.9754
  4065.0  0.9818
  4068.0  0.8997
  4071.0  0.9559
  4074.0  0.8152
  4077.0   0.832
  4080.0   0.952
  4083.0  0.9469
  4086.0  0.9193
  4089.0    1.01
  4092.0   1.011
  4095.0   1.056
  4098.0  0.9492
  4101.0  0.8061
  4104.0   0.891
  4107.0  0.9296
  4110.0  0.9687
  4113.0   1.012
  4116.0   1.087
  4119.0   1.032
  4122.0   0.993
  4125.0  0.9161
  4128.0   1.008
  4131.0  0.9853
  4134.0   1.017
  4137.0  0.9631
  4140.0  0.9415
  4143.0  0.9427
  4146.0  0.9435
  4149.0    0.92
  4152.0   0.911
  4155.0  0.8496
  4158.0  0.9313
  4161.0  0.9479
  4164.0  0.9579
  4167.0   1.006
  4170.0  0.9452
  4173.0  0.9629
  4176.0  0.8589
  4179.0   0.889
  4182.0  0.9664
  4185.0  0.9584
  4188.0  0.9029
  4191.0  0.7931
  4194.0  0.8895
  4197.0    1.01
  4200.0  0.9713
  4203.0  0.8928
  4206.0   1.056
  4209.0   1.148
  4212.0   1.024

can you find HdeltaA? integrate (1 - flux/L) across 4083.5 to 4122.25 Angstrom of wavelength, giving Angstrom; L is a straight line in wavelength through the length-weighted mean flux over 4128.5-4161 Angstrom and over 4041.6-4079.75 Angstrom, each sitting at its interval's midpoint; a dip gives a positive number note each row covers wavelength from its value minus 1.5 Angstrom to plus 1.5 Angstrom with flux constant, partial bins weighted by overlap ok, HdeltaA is -1.6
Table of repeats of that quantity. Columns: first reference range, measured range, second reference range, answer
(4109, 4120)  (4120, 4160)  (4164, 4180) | 1.5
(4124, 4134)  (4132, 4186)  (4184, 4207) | 1.0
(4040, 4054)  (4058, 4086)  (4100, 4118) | 1.0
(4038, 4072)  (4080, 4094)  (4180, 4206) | -0.5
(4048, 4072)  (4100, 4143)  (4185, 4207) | -1.3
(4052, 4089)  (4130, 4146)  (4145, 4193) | -0.8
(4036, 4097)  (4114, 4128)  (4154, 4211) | -0.9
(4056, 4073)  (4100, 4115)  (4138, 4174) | 0.1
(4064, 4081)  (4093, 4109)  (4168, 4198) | -0.4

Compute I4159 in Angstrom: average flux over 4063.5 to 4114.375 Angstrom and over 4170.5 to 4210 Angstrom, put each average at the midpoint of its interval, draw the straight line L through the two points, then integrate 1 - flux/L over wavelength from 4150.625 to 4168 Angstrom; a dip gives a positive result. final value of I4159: 0.2 Angstrom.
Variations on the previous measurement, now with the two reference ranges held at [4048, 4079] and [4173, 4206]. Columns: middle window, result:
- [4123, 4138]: -0.90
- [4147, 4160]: 0.23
